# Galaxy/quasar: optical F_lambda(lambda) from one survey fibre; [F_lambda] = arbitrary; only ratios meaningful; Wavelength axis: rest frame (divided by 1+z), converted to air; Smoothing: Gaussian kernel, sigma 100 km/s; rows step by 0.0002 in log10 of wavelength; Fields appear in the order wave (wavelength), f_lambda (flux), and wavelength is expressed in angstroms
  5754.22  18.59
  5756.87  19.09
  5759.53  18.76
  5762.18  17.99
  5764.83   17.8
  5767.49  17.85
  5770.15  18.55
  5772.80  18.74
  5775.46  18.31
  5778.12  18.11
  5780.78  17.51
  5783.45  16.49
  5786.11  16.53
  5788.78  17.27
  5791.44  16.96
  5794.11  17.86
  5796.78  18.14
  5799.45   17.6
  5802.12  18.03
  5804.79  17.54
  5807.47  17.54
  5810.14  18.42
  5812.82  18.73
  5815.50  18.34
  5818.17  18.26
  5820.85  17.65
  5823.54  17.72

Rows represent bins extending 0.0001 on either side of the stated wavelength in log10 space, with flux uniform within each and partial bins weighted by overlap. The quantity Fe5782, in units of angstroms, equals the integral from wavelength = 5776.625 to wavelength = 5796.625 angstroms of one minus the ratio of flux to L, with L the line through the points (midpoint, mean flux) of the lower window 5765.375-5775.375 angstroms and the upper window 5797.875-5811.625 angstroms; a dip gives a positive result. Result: 0.9 angstroms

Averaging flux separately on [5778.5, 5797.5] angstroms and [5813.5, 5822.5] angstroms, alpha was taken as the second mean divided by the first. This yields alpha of 1.05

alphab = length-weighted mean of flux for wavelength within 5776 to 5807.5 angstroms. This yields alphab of 17.5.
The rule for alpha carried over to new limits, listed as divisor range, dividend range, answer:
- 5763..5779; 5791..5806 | 0.97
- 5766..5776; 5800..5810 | 0.97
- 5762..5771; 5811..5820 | 1.02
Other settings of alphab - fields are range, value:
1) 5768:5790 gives 17.7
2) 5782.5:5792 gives 16.8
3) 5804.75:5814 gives 18.1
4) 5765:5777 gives 18.3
